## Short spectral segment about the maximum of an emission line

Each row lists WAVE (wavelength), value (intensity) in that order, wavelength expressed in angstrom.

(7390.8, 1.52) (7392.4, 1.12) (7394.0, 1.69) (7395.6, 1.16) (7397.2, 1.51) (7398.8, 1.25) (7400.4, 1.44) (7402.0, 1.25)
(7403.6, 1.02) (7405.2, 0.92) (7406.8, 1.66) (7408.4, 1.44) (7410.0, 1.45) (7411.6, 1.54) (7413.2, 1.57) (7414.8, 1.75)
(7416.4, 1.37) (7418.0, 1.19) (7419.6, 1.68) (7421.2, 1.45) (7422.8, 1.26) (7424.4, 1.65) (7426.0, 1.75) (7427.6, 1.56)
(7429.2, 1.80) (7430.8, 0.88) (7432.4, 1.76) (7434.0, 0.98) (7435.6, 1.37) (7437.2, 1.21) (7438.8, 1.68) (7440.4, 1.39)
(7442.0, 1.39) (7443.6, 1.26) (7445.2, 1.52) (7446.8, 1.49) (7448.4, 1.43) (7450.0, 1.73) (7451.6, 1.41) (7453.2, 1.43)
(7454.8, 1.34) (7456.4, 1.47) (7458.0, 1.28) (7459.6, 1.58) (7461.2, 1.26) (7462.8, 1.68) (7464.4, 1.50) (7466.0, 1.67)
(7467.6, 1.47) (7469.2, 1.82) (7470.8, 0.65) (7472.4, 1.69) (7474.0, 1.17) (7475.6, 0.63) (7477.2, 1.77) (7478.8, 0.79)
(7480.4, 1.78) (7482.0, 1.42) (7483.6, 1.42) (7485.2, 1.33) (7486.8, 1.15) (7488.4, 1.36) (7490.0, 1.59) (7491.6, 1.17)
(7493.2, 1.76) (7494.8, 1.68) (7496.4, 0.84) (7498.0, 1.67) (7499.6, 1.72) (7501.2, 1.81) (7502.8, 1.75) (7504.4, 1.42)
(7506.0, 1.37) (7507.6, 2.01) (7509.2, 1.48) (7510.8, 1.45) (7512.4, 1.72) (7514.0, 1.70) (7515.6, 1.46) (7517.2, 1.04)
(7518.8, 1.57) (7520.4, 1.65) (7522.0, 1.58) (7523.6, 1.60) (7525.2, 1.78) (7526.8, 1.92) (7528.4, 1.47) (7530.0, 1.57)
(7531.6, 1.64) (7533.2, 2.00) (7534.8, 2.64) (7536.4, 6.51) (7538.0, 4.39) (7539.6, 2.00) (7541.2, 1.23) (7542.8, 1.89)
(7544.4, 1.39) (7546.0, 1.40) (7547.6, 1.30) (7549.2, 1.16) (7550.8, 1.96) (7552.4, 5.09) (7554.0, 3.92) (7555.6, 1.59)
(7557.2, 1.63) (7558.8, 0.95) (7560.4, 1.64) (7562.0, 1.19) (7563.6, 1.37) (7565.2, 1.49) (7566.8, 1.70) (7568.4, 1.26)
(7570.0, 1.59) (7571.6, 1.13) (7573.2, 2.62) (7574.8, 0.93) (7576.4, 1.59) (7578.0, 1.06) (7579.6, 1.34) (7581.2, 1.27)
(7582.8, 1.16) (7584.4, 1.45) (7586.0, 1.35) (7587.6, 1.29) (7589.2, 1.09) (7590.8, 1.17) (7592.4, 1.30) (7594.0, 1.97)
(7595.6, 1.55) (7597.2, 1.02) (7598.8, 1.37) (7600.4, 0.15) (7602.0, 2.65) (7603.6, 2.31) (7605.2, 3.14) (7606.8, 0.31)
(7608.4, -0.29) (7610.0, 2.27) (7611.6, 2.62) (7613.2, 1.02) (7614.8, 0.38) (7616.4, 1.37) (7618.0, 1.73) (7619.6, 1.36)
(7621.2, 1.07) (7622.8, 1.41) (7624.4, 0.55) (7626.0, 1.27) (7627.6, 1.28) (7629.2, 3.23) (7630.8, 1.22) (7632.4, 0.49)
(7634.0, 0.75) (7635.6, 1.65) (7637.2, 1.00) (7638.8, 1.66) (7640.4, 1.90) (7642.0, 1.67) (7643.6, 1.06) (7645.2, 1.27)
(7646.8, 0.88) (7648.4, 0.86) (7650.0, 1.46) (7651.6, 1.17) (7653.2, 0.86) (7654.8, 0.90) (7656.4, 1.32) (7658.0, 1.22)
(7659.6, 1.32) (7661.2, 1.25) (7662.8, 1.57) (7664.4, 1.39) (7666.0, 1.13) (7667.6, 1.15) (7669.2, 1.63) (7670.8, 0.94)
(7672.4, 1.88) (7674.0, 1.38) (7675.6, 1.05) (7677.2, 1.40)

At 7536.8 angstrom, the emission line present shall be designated [S II] 6716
